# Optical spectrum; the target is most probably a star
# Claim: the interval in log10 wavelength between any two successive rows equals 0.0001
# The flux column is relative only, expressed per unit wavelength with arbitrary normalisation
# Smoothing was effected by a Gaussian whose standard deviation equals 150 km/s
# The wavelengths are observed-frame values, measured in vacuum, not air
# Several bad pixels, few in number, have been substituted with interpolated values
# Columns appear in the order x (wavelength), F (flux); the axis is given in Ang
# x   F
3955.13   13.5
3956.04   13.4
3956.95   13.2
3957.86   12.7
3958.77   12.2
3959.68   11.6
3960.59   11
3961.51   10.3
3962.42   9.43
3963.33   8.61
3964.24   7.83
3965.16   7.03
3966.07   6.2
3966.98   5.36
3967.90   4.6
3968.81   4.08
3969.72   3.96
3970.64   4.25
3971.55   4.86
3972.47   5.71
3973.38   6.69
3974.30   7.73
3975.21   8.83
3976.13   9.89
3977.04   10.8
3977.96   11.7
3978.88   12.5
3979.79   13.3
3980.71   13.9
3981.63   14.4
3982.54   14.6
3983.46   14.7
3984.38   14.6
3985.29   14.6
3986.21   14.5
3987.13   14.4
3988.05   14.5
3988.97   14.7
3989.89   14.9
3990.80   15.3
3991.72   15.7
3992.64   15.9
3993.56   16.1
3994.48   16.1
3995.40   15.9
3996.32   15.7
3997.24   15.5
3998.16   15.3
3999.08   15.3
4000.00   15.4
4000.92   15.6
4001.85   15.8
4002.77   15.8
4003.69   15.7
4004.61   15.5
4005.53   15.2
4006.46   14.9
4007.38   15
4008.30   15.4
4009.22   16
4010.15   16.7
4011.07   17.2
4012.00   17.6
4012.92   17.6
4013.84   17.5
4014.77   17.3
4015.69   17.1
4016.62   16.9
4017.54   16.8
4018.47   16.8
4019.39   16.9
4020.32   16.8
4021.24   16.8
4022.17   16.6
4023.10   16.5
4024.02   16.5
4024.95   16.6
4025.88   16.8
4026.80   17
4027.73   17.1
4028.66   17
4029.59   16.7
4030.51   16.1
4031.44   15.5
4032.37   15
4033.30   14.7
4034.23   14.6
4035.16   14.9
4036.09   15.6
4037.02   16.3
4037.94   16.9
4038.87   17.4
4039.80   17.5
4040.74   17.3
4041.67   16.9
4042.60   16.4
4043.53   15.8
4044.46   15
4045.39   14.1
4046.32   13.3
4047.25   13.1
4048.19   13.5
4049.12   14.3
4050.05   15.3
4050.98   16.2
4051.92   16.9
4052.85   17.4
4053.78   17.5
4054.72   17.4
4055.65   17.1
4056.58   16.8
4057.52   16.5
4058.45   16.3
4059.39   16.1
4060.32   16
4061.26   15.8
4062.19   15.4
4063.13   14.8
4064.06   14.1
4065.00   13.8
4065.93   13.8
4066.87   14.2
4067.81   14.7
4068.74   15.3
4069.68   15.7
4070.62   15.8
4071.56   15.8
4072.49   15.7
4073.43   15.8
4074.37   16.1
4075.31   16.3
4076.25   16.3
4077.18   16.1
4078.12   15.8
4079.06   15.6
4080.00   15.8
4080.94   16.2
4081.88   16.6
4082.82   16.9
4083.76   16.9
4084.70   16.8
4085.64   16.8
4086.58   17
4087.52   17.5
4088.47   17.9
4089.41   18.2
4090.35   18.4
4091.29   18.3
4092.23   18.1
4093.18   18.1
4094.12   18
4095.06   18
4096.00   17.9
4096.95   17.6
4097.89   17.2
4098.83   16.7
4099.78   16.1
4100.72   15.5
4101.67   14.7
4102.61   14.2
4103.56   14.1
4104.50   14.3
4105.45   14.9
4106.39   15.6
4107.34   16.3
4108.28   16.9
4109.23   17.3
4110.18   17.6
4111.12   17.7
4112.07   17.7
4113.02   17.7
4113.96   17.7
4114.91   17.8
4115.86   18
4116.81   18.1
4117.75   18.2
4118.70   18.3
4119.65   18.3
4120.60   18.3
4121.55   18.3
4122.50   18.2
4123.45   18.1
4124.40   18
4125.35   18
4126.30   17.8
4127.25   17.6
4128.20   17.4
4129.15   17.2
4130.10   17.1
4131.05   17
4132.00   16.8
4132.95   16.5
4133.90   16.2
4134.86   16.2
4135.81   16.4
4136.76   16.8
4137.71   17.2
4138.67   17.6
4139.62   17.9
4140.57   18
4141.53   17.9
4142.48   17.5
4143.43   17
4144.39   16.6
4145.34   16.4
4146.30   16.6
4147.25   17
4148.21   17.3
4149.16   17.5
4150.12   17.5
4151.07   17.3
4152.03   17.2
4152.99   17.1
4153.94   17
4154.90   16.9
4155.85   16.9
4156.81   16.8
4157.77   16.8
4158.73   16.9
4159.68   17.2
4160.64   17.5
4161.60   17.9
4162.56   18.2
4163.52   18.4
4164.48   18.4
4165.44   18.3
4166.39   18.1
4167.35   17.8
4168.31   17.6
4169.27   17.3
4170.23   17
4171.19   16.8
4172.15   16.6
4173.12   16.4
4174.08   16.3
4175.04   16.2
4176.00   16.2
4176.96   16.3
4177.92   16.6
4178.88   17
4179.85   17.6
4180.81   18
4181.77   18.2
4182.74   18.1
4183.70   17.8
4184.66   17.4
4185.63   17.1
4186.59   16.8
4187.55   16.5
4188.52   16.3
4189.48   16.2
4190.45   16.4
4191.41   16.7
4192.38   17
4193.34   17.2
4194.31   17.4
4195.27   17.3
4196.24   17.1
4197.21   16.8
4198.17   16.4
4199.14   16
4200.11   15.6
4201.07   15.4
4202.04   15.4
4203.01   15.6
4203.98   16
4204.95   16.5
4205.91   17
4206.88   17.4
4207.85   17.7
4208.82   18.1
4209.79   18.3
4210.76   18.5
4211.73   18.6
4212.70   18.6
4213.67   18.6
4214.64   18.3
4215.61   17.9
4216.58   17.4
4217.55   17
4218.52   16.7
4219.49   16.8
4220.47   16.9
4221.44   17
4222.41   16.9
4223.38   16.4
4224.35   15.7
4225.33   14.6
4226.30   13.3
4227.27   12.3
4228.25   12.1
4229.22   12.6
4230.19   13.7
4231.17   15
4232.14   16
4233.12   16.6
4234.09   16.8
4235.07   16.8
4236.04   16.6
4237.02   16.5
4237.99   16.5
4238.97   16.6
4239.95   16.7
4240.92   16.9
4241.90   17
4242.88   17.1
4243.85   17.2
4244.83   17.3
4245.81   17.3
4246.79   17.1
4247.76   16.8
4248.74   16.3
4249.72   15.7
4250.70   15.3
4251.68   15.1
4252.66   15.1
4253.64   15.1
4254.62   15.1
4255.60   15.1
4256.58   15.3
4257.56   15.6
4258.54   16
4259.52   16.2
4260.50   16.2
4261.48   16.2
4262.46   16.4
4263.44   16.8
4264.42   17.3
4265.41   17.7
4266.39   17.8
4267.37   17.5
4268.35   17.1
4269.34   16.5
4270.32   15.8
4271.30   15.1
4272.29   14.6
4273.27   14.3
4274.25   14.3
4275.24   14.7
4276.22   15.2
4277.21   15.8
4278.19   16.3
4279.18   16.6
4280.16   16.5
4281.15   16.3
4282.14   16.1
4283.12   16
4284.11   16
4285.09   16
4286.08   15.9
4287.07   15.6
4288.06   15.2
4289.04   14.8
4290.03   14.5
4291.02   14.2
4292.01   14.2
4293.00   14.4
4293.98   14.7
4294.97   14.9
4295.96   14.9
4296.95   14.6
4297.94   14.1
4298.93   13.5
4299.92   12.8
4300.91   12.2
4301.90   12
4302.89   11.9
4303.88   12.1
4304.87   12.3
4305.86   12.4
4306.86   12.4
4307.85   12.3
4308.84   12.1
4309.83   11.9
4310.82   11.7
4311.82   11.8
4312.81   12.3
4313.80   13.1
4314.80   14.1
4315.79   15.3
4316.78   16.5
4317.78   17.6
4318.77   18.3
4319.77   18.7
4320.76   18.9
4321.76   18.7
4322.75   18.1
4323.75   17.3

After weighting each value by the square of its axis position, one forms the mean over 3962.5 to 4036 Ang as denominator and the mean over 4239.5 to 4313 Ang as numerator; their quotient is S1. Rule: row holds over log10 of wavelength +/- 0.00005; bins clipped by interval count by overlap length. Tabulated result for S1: 1.24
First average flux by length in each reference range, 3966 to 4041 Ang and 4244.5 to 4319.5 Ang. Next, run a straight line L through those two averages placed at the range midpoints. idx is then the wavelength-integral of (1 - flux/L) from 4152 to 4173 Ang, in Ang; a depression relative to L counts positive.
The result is -3.75 Ang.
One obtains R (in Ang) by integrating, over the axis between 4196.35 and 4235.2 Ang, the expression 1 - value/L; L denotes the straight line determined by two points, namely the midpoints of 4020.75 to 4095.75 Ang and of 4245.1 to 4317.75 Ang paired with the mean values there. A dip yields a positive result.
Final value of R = -2.6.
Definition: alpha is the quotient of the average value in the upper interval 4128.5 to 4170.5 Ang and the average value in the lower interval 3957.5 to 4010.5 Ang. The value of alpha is 1.4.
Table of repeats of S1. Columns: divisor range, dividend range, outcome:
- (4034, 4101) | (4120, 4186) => 1.11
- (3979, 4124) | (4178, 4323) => 1.08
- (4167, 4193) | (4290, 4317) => 0.83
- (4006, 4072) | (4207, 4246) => 1.13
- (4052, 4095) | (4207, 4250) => 1.09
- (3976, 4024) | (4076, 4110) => 1.13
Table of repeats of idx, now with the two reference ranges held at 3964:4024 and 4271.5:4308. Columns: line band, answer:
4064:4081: -2.0 Ang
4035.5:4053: -2.6 Ang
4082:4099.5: -4.7 Ang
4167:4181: -2.7 Ang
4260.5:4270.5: -1.7 Ang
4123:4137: -3.2 Ang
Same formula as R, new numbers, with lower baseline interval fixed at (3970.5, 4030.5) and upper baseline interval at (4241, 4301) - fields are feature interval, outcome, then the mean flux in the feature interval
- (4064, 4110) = -3.64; 16.3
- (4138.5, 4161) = -2.79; 17.2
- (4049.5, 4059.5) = -1.15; 16.7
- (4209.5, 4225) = -1.93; 17.4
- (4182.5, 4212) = -2.79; 16.9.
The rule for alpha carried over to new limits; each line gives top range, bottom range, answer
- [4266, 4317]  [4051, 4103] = 0.88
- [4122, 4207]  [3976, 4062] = 1.09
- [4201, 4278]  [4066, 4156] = 0.96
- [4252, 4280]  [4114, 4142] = 0.91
